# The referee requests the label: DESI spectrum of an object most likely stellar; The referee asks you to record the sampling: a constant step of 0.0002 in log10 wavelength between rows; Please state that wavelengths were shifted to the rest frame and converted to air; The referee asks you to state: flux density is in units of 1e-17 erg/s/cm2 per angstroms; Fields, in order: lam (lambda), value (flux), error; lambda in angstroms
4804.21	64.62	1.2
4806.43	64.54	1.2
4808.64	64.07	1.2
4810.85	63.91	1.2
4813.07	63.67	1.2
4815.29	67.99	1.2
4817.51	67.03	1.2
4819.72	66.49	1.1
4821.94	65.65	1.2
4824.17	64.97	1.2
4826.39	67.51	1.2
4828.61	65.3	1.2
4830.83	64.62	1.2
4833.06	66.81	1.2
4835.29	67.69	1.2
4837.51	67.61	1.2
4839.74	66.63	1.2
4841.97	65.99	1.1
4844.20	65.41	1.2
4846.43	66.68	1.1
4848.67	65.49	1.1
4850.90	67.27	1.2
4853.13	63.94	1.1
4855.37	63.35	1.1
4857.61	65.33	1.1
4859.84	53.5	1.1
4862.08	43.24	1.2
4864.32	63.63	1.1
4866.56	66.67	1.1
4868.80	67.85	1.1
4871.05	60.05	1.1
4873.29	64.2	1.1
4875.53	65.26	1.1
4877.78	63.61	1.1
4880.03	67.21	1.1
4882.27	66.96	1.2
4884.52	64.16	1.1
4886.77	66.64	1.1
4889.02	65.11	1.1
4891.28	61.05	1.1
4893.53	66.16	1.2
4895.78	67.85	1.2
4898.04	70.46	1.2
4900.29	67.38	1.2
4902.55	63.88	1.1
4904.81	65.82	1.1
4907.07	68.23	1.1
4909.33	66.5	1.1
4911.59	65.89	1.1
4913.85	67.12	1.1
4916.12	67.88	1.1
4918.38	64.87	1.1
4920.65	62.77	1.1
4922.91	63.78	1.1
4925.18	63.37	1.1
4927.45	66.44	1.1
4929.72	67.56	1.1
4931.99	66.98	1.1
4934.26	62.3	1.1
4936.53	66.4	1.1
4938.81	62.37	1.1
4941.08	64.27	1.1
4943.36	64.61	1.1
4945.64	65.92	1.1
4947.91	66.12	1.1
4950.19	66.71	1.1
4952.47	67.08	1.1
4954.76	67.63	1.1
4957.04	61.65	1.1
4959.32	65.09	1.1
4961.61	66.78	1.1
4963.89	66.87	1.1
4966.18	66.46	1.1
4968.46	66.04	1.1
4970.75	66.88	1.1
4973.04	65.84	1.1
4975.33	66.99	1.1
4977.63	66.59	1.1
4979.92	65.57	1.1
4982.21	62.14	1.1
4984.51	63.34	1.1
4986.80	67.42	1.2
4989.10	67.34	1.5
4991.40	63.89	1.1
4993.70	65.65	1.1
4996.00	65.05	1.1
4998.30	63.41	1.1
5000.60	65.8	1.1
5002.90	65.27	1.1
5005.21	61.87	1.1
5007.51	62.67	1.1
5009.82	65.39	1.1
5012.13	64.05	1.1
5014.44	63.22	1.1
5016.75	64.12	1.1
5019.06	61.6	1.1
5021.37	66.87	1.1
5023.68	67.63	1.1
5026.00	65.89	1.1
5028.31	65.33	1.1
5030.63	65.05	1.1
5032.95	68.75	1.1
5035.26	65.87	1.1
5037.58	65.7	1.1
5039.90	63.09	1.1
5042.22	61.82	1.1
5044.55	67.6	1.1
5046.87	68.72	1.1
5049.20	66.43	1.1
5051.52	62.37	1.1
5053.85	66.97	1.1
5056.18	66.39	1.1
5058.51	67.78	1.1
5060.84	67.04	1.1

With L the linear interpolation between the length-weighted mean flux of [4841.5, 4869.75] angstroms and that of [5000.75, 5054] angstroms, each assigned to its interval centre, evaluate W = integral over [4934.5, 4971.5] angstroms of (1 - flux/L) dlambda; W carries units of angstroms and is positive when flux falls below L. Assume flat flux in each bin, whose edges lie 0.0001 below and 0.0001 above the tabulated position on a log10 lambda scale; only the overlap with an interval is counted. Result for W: -0.9 angstroms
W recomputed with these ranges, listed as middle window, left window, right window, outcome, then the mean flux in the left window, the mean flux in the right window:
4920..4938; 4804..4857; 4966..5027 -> 0.10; 65.7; 65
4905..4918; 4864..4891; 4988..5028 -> -0.39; 65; 64.7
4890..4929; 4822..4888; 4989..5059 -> -0.73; 64.4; 65.2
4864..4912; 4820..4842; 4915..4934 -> 0.00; 66.3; 65.3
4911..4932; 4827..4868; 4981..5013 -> -0.45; 63.9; 64.5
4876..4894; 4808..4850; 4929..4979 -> 0.22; 66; 65.8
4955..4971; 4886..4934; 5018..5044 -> -0.02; 65.9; 65.3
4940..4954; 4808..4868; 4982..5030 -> -0.26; 64.5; 64.7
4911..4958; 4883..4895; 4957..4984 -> -0.03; 64.8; 65.7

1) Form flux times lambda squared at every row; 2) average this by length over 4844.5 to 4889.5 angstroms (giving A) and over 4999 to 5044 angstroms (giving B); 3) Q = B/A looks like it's 1.1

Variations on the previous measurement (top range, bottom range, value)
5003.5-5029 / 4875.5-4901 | 1.03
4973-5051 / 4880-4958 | 1.03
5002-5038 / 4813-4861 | 1.07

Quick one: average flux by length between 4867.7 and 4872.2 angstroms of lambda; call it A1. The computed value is 63.9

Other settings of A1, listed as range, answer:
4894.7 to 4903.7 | 67.4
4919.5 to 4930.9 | 64.8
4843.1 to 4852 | 66.2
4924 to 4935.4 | 65.3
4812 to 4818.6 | 66.2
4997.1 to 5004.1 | 64.8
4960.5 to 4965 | 66.9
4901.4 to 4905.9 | 64.8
